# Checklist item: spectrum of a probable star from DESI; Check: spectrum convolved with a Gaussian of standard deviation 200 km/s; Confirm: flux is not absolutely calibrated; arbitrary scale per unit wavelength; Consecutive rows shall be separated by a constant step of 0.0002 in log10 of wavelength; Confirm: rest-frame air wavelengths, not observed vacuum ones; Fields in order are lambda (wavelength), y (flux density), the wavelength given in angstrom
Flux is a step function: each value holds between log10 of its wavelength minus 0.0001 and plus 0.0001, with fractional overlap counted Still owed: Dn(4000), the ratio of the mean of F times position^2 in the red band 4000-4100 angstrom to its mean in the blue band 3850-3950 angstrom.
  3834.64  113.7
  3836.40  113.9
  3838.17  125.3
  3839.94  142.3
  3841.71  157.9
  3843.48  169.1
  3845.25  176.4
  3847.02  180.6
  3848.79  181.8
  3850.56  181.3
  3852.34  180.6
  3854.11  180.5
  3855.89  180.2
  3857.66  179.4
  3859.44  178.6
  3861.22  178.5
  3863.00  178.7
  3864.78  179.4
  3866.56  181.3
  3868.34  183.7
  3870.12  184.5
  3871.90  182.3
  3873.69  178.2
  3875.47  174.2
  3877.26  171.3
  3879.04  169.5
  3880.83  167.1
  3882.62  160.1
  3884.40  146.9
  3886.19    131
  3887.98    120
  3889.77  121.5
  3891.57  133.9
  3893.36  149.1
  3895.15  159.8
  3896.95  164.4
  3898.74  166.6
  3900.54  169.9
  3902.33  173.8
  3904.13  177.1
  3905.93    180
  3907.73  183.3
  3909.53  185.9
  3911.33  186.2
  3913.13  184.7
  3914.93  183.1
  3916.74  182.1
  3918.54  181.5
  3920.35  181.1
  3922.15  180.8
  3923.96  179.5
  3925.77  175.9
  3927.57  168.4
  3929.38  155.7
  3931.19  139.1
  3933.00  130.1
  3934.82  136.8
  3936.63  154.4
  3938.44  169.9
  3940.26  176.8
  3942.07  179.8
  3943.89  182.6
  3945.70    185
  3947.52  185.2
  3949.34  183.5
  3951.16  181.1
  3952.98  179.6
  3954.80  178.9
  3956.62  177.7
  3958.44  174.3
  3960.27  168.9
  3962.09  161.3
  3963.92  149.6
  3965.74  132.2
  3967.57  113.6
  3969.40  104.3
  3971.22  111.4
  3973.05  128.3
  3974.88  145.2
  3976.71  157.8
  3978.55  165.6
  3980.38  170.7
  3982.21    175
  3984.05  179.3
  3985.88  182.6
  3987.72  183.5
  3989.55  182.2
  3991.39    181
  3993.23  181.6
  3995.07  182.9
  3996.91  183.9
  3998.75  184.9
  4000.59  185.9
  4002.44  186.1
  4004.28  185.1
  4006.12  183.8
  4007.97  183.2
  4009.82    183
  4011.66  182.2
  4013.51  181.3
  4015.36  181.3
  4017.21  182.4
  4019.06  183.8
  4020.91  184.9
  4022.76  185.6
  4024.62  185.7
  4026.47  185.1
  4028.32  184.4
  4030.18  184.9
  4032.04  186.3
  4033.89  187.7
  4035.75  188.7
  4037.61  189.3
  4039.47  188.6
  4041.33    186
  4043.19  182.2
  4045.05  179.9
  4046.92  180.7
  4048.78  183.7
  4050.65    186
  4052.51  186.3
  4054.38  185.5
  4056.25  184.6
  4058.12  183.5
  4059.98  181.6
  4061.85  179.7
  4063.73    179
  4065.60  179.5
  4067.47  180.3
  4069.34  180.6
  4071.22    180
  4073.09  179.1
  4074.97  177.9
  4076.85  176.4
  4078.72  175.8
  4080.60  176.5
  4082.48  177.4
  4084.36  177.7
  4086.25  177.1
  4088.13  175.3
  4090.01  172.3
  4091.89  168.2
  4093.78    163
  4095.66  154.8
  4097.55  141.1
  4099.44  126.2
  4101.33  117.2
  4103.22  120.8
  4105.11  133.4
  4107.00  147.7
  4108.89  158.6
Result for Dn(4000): 1.1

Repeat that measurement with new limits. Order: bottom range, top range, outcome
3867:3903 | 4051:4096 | 1.22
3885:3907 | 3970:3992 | 1.10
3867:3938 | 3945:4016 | 1.07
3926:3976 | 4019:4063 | 1.23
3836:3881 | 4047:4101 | 1.13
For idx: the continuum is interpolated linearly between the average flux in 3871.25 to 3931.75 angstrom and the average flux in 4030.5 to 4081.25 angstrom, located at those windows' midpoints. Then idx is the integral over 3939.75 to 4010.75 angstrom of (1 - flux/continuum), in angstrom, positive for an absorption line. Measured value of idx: 1.9 angstrom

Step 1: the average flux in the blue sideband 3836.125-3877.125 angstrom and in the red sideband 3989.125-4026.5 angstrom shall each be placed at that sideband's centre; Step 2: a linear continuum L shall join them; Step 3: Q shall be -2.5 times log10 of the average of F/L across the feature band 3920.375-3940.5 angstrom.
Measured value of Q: 0.11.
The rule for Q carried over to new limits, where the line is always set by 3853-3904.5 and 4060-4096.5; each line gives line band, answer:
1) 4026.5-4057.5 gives -0.069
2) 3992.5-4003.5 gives -0.076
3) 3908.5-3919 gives -0.100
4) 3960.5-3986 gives 0.155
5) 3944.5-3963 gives -0.050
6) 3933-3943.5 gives 0.049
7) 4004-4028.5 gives -0.068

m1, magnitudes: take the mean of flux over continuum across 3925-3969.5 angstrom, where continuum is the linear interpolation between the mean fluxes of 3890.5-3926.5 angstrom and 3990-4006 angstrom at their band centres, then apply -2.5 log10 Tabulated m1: 0.097 mag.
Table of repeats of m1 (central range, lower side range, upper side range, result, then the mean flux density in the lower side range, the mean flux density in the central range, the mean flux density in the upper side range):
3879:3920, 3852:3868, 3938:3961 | 0.09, 180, 164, 179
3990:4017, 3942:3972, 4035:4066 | -0.07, 161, 183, 184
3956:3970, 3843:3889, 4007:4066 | 0.20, 172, 148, 184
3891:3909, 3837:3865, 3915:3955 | 0.03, 171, 167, 171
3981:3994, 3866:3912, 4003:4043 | 0.00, 165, 181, 185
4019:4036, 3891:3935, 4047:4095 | -0.06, 169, 186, 179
